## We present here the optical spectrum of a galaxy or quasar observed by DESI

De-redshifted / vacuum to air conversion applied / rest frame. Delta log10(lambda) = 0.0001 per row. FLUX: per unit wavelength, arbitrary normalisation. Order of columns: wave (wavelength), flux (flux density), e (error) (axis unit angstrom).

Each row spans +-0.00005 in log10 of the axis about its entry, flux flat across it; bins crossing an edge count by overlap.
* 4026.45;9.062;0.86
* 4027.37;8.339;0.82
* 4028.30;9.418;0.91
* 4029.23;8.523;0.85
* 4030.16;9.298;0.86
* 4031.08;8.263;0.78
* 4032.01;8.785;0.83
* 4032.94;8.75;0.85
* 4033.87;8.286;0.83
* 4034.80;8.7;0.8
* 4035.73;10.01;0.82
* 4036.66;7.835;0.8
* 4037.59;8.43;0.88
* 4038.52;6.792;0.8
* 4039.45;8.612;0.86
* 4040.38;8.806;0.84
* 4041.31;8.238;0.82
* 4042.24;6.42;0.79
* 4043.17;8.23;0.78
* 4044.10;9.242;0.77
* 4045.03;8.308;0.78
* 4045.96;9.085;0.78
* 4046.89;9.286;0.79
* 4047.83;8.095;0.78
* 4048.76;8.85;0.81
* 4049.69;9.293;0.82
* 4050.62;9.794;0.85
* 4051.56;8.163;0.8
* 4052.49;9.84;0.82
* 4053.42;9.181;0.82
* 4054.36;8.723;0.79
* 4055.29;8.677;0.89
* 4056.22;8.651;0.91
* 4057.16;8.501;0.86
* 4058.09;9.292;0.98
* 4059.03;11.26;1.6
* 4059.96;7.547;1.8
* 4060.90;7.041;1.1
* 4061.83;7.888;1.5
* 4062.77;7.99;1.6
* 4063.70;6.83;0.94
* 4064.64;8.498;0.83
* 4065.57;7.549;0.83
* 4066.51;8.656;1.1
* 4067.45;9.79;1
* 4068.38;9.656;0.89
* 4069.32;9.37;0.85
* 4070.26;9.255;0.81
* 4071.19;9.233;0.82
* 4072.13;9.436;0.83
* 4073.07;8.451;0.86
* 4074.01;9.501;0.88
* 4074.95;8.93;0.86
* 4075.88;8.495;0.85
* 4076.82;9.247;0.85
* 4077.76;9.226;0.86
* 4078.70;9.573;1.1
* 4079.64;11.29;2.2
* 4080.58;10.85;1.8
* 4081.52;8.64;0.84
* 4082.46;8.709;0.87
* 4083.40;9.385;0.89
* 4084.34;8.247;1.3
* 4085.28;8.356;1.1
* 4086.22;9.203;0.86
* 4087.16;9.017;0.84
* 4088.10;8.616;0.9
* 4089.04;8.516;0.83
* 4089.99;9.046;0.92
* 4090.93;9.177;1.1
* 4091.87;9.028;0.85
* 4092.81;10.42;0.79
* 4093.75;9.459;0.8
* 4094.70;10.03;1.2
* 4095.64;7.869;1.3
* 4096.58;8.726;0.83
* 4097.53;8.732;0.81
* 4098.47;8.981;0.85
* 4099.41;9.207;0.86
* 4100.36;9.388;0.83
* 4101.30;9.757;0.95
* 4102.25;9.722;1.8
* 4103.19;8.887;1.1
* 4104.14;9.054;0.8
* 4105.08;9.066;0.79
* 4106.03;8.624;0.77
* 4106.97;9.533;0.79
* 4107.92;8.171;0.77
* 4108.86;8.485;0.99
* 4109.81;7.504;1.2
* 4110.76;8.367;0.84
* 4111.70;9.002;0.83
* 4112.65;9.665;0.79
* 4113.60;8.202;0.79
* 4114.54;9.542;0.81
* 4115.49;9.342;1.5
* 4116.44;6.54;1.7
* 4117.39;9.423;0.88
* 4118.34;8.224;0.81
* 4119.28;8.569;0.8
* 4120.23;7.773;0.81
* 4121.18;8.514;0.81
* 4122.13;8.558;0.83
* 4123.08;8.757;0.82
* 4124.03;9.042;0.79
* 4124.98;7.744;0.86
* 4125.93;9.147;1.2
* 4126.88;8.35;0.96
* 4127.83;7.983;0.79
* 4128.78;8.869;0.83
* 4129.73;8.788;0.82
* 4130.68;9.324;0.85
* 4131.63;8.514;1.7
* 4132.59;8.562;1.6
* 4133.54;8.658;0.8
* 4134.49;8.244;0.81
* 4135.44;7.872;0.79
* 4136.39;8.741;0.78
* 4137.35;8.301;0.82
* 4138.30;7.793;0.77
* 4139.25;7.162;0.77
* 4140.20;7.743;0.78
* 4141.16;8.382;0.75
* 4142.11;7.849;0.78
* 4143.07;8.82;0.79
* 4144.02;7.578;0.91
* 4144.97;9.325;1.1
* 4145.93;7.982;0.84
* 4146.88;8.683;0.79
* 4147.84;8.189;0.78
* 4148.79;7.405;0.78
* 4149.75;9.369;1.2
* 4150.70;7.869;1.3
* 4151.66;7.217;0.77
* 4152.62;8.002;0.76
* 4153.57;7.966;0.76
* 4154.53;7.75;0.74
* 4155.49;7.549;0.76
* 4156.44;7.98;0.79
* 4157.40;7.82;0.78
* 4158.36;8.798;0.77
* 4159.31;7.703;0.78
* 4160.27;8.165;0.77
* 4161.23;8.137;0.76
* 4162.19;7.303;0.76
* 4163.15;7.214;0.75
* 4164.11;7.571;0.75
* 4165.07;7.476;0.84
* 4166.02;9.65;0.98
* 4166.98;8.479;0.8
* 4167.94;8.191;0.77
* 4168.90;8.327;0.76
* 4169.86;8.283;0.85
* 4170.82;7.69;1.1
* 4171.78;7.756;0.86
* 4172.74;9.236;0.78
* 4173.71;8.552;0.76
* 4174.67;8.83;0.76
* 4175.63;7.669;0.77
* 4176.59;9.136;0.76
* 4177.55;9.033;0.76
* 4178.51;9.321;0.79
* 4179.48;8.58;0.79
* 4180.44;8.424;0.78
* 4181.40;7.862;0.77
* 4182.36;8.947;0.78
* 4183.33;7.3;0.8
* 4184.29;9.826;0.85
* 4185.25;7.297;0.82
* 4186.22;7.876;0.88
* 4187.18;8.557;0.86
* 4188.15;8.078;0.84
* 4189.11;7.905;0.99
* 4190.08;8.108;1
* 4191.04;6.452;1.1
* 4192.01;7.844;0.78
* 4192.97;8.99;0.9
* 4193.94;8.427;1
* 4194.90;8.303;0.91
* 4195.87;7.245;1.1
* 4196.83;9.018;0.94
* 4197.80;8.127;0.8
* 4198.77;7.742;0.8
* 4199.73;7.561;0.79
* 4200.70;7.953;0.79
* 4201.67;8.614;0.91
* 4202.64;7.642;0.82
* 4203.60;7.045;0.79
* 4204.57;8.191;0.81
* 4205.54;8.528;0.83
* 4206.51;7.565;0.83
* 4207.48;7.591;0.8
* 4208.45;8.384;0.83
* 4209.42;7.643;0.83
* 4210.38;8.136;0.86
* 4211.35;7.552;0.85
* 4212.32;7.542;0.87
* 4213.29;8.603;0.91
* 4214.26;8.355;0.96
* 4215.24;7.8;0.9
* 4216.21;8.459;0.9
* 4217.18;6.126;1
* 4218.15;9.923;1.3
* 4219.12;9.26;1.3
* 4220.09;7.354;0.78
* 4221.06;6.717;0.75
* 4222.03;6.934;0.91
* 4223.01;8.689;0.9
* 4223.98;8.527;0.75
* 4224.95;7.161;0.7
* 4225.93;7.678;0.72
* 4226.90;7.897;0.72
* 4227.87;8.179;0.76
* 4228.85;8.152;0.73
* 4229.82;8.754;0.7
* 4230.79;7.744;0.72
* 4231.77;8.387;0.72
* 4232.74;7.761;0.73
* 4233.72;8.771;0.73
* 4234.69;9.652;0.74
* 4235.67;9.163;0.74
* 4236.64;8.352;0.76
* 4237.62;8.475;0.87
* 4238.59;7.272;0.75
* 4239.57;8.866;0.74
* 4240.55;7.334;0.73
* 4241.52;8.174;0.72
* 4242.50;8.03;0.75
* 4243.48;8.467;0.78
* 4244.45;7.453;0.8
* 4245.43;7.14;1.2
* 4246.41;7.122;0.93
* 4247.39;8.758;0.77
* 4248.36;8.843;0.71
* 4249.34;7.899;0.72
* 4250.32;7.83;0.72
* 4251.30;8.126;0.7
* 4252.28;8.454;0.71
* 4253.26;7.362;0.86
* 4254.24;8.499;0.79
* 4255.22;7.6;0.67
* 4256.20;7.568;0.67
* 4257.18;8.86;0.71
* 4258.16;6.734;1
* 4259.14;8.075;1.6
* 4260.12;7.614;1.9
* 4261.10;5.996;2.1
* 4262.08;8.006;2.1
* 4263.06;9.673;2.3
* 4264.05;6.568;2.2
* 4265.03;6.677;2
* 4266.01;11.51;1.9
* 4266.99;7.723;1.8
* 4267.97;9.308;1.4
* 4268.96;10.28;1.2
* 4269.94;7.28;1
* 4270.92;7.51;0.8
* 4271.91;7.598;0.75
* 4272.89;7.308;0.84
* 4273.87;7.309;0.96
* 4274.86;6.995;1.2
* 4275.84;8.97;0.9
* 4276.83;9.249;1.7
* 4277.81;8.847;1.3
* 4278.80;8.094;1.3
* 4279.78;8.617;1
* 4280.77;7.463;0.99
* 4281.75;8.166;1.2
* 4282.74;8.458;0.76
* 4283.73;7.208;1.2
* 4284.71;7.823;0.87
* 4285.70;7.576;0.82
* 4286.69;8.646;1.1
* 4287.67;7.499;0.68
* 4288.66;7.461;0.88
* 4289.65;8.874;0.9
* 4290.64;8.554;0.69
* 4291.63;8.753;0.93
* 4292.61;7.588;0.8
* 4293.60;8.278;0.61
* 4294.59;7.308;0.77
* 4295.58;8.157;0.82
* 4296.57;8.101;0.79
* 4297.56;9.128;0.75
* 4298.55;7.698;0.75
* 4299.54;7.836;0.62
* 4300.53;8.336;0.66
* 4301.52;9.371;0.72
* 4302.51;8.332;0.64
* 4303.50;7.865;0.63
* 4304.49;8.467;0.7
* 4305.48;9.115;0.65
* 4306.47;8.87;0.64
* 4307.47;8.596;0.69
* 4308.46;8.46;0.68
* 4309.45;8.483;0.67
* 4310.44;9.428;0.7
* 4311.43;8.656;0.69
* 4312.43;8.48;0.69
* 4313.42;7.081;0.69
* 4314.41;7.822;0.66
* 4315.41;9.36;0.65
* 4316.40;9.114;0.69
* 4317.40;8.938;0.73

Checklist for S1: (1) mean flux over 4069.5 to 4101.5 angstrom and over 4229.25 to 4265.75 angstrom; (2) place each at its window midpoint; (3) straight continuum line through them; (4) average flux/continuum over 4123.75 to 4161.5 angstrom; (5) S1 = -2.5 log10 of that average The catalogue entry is 0.07 mag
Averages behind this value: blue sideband 9.17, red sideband 8.02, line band 8.23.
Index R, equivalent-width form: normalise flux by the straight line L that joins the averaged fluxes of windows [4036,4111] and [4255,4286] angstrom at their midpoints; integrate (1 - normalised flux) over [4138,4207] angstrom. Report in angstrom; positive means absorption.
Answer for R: 2.6 angstrom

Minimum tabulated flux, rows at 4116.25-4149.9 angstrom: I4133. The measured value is 6.54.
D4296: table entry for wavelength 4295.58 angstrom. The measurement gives 8.157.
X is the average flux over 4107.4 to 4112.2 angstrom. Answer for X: 8.32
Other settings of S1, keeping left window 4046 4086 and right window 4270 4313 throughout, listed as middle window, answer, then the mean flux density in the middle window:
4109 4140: 0.04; 8.46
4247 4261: 0.05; 7.96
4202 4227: 0.07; 7.9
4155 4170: 0.08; 8.04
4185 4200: 0.07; 7.99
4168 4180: 0.01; 8.52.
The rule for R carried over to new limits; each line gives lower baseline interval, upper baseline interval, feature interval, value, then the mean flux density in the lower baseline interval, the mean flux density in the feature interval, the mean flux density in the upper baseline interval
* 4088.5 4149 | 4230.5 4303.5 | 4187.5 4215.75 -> 1.3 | 8.64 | 7.97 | 8.11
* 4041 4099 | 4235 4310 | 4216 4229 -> 0.6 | 8.9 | 7.92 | 8.14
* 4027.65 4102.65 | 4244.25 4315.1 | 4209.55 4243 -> 0.9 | 8.88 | 8.11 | 8.14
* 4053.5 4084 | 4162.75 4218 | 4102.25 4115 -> -0.2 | 8.94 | 8.82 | 8.13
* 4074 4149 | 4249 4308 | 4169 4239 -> 2.2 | 8.75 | 8.15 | 8.13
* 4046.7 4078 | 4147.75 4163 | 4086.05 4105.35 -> -1.4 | 8.82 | 9.14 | 7.93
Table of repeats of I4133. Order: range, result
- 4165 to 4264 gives 5.996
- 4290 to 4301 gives 7.308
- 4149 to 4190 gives 7.214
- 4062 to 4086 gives 6.83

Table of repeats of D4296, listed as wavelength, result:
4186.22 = 7.876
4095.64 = 7.869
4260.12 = 7.614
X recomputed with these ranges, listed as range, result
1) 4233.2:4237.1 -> 8.98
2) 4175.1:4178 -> 8.63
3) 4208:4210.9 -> 8.07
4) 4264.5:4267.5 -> 8.64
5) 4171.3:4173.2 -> 8.49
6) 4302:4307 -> 8.53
